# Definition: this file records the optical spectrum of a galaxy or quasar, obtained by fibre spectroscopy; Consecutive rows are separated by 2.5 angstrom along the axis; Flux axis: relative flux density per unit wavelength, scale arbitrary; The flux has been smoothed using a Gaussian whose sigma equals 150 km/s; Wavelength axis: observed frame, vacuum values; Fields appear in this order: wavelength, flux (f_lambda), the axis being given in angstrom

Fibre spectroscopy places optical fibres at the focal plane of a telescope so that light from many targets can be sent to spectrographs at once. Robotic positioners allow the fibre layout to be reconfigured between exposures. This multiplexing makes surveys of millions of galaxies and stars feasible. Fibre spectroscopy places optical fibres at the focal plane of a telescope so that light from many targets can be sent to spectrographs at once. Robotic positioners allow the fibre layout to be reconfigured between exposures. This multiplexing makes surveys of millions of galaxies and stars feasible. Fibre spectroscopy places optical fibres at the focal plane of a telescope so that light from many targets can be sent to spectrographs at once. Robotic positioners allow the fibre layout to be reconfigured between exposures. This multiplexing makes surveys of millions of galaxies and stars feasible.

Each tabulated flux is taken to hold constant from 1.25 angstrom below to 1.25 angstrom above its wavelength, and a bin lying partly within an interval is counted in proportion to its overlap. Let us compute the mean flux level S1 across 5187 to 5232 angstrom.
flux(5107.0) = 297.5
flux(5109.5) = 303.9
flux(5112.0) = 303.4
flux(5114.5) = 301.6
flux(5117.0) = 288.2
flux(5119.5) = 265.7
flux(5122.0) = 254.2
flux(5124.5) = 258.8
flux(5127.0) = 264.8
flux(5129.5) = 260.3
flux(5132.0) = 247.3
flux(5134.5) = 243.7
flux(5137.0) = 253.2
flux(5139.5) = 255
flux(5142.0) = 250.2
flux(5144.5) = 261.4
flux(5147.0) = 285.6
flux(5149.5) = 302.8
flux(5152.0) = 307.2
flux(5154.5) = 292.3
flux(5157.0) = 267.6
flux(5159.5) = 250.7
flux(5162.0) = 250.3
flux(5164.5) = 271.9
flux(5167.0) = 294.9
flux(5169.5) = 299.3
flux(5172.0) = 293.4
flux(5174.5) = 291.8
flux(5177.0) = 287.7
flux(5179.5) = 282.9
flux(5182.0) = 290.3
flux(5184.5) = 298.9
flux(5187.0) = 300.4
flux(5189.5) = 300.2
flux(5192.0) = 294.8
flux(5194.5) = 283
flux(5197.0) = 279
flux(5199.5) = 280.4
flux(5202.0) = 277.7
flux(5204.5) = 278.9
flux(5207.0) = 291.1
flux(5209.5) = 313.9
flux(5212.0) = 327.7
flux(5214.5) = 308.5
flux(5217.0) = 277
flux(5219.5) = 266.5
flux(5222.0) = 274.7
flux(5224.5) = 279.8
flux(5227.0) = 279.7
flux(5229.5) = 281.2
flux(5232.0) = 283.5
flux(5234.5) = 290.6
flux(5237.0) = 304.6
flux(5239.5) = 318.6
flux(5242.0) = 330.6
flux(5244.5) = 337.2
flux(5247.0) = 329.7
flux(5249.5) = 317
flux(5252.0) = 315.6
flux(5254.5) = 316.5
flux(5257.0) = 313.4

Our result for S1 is 288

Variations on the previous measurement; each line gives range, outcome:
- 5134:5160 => 271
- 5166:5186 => 292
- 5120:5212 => 279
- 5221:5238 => 285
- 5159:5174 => 279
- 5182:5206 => 288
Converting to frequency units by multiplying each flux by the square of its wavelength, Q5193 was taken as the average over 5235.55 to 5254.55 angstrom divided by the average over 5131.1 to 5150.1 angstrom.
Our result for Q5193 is 1.28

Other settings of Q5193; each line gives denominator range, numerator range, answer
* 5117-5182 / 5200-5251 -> 1.13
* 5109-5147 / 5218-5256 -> 1.18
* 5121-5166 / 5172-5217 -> 1.12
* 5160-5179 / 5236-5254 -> 1.17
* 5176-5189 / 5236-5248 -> 1.13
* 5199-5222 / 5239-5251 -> 1.14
